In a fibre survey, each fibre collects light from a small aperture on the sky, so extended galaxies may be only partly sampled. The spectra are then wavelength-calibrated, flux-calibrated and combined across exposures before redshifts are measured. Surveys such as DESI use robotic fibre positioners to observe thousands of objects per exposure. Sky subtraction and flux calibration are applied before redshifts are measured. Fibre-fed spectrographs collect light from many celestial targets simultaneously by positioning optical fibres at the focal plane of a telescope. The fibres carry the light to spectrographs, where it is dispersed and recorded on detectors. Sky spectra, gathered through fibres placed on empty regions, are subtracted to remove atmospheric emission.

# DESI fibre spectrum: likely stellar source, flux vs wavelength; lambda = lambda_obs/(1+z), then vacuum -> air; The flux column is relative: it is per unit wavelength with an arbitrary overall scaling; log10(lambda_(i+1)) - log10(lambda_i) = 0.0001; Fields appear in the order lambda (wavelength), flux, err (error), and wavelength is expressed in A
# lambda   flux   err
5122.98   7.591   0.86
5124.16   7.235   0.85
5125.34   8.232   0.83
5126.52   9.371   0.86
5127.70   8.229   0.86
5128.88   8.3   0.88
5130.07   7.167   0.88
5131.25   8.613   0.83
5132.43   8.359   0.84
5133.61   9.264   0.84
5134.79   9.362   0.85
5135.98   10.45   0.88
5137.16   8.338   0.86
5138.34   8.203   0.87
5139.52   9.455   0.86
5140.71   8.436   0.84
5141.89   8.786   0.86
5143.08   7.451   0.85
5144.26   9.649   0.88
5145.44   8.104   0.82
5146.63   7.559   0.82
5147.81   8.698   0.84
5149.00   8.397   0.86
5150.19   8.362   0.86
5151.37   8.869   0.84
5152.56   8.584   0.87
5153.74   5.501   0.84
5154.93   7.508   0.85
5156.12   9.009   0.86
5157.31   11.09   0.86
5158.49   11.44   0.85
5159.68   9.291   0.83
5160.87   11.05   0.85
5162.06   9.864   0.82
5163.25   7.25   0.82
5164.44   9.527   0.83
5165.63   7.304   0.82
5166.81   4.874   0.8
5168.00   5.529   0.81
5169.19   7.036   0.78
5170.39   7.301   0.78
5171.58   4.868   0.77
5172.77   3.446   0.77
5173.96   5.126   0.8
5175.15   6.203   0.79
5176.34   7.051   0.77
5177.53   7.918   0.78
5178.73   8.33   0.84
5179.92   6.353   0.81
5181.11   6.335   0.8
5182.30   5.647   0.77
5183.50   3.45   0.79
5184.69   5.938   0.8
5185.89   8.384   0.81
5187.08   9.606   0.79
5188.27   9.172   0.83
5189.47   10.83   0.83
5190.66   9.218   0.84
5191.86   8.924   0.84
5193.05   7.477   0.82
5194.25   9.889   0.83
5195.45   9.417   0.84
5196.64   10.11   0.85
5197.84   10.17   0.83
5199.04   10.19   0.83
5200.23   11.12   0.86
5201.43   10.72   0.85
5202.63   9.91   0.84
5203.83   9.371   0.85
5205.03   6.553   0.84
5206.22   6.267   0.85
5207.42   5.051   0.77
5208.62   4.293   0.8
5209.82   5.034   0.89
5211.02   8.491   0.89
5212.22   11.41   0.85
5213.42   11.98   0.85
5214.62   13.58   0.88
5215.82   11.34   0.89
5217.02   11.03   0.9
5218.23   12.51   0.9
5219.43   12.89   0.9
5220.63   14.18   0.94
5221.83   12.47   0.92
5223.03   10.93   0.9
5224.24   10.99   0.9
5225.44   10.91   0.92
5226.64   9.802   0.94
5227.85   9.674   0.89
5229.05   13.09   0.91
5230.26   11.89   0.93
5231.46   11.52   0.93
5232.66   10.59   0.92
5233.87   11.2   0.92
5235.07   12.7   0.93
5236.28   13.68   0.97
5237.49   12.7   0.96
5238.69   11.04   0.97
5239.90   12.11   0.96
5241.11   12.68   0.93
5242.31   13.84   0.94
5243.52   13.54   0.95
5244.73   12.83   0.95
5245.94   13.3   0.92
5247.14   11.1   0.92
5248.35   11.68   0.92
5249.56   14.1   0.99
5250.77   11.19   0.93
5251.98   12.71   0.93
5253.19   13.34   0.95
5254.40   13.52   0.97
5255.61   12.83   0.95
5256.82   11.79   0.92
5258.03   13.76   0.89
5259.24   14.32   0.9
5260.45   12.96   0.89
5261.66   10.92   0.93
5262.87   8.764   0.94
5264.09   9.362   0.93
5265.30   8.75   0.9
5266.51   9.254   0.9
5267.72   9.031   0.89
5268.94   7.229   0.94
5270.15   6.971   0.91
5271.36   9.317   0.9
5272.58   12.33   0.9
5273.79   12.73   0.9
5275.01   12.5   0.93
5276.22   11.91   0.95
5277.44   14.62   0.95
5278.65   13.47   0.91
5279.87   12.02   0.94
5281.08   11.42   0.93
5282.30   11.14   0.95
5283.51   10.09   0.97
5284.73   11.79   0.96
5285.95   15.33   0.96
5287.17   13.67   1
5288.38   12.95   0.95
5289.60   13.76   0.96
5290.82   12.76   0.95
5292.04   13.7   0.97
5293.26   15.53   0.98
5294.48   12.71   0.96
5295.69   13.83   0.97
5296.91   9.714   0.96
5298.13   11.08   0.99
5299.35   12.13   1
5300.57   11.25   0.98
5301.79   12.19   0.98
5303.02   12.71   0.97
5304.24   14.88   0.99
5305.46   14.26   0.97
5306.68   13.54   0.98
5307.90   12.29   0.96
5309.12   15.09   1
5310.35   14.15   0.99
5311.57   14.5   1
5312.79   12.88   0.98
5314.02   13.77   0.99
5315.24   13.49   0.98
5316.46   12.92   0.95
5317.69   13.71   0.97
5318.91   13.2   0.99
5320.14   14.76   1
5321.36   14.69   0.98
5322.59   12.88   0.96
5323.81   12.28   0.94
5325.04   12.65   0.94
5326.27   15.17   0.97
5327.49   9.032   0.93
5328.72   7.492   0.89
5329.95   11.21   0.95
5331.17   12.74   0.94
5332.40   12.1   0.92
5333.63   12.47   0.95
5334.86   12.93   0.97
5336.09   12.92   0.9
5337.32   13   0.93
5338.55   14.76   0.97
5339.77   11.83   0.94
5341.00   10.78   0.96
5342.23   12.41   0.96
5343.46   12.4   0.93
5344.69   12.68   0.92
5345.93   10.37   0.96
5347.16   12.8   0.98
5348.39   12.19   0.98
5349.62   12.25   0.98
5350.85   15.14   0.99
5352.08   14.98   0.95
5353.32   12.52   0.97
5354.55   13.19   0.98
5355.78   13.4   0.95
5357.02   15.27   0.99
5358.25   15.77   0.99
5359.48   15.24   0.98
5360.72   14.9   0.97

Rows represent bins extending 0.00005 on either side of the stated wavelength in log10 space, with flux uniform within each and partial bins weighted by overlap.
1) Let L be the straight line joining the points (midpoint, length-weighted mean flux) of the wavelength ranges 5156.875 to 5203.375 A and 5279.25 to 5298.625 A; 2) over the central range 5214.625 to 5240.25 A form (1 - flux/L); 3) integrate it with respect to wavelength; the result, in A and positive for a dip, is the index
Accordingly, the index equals -4.4 A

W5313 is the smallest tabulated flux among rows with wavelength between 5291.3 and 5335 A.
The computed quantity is 7.492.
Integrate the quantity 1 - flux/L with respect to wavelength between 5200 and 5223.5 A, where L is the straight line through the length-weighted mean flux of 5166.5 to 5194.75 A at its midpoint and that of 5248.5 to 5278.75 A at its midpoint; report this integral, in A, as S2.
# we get -3.2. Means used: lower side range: 7.05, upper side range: 11.5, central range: 9.94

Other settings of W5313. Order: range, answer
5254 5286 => 6.971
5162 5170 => 4.874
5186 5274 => 4.293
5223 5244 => 9.674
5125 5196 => 3.446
